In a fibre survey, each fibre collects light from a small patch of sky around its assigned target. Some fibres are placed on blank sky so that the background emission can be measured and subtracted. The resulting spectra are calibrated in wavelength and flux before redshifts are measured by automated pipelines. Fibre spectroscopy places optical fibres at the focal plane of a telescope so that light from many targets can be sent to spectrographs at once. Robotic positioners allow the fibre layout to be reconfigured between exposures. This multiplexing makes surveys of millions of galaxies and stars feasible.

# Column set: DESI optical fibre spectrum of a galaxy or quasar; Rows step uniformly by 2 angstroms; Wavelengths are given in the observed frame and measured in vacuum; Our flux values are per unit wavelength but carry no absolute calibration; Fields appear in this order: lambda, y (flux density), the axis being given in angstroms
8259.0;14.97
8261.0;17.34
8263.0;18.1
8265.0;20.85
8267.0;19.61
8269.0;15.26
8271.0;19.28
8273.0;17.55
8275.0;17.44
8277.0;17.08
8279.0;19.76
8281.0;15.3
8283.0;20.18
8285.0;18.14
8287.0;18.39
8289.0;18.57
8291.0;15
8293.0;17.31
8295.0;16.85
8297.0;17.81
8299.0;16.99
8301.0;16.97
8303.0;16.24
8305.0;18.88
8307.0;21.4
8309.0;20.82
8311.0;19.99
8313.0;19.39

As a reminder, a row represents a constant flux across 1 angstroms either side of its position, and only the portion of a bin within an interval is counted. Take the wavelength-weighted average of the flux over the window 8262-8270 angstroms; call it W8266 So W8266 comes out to 18.5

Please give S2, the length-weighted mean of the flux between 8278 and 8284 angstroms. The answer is 18.4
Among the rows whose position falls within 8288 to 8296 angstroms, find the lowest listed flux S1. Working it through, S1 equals 15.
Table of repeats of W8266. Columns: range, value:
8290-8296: 16.4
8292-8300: 17.2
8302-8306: 17.6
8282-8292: 18.1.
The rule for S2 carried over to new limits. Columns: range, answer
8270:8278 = 17.8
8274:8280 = 18.1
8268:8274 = 17.4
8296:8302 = 17.3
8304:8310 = 20.4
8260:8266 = 18.8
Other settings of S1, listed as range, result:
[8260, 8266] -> 17.34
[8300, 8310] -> 16.24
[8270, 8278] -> 17.08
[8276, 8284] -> 15.3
